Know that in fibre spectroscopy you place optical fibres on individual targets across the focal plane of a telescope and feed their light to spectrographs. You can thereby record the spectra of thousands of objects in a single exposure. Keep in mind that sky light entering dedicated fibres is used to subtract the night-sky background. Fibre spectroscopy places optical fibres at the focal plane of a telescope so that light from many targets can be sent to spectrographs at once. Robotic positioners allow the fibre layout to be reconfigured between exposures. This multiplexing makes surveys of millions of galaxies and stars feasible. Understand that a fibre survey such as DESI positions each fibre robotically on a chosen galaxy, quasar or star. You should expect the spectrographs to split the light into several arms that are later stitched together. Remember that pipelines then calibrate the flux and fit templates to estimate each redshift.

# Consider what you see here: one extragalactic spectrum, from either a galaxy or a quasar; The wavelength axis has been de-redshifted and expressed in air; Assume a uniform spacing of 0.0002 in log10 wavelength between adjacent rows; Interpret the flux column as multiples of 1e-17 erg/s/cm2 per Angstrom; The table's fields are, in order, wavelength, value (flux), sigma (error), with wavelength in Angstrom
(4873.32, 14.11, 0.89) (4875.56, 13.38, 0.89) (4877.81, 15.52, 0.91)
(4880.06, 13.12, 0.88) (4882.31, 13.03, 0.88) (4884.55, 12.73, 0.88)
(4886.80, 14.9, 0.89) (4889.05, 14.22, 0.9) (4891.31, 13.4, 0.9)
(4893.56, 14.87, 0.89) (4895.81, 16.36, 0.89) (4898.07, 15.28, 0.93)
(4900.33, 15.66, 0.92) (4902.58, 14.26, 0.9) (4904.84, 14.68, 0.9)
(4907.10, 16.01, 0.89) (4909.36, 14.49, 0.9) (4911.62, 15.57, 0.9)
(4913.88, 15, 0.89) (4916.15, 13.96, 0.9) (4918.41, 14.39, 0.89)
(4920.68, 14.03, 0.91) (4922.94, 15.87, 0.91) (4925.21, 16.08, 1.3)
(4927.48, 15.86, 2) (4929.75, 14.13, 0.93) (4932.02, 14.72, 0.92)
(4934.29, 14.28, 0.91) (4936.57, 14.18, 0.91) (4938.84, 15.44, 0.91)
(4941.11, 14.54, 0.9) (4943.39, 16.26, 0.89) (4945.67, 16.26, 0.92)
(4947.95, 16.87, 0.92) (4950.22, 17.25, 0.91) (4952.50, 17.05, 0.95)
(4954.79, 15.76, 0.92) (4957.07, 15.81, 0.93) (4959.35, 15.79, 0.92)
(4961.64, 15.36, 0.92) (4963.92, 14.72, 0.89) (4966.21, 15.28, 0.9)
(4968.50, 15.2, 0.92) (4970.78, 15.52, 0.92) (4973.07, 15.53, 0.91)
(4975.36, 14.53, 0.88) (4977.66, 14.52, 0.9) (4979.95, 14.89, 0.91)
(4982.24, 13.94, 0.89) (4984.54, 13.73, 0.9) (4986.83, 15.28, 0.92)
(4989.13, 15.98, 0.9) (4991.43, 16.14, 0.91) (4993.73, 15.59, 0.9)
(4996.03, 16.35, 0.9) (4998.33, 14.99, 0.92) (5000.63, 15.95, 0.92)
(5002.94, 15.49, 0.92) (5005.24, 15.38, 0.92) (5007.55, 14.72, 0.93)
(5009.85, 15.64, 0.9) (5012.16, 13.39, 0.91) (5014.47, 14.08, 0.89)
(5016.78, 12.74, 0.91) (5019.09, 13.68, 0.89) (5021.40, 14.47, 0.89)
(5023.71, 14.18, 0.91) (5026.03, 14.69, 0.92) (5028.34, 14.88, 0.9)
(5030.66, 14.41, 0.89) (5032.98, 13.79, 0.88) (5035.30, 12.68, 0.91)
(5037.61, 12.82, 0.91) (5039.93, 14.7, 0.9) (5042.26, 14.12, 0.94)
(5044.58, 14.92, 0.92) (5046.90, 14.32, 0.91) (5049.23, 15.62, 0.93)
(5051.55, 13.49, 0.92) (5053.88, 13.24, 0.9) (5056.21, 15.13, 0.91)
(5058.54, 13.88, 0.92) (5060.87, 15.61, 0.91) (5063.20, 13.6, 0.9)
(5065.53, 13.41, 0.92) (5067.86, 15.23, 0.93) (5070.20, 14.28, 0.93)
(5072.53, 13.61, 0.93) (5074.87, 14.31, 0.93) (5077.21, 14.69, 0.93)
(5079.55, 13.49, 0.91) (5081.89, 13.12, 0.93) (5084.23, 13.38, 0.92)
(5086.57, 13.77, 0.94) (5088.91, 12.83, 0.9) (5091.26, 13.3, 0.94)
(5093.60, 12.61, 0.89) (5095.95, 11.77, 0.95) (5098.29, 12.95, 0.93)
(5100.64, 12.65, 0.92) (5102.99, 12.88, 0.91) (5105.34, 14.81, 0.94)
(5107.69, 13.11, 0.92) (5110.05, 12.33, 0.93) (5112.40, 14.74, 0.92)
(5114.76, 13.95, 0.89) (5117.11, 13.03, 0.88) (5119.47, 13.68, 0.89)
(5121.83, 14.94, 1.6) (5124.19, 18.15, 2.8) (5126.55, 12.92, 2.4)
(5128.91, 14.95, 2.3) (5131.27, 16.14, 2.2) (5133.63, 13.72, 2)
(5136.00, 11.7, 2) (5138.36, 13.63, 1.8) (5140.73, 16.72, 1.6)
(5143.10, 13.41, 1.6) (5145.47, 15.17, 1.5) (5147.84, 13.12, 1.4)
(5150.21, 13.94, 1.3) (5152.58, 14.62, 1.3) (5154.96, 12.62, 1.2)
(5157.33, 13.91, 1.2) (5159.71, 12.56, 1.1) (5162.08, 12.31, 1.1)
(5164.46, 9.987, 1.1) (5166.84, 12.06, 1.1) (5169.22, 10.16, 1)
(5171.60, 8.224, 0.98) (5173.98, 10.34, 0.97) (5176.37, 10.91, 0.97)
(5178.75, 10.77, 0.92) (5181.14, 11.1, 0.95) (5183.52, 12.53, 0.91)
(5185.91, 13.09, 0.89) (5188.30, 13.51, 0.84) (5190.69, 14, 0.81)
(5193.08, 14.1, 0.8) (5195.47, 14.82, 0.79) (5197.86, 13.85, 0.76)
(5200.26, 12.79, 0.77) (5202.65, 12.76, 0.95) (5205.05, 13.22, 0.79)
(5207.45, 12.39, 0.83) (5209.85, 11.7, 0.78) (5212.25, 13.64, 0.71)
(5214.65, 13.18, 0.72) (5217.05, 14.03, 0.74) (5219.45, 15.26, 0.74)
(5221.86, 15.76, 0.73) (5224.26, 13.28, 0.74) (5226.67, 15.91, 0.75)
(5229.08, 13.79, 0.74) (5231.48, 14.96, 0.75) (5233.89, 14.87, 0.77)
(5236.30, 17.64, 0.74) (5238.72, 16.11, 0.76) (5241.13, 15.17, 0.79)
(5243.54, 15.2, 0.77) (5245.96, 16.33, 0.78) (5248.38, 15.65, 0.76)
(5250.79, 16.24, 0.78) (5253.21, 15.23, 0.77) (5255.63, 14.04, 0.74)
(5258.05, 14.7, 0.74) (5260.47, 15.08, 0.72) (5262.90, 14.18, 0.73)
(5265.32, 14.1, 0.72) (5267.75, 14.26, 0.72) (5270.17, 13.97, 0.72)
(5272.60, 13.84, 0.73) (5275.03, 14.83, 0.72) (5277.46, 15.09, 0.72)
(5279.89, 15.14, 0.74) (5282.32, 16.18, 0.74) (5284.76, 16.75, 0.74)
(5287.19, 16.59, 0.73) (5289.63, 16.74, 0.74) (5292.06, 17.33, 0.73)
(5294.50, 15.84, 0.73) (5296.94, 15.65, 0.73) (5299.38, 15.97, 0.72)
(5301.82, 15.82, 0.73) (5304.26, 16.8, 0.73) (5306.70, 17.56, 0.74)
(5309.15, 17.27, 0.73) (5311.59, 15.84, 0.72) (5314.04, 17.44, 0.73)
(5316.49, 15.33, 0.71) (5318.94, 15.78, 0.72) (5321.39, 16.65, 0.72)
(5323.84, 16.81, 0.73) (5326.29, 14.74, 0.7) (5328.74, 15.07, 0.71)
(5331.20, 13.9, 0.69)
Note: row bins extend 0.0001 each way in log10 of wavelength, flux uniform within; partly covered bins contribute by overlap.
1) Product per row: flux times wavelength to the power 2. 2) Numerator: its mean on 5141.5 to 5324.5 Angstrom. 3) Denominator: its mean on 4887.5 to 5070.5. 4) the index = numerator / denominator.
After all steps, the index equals 1.1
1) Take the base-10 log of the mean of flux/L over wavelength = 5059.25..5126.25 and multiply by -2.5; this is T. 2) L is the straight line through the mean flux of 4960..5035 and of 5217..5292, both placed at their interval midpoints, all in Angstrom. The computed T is 0.090 mag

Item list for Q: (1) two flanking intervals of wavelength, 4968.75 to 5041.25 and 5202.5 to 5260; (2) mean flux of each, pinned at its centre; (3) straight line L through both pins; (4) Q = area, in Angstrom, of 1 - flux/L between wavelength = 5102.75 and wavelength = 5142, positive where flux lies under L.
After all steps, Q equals 1.2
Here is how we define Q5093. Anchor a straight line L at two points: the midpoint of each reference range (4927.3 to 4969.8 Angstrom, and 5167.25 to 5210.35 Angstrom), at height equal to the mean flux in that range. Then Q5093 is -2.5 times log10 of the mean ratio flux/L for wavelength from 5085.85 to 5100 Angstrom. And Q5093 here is 0.06 mag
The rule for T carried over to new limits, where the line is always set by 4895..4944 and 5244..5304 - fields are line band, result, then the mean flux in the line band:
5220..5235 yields 0.042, 14.8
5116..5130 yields 0.046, 14.6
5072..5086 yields 0.107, 13.8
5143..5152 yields 0.093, 14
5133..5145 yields 0.101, 13.9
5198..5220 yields 0.165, 13.2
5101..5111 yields 0.152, 13.2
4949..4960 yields -0.090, 16.4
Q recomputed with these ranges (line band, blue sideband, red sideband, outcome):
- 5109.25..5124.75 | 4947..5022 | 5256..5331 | 1.1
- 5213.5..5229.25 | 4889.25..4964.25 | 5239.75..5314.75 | 1.1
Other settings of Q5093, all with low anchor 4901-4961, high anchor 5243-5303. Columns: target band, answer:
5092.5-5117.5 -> 0.17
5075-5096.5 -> 0.16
